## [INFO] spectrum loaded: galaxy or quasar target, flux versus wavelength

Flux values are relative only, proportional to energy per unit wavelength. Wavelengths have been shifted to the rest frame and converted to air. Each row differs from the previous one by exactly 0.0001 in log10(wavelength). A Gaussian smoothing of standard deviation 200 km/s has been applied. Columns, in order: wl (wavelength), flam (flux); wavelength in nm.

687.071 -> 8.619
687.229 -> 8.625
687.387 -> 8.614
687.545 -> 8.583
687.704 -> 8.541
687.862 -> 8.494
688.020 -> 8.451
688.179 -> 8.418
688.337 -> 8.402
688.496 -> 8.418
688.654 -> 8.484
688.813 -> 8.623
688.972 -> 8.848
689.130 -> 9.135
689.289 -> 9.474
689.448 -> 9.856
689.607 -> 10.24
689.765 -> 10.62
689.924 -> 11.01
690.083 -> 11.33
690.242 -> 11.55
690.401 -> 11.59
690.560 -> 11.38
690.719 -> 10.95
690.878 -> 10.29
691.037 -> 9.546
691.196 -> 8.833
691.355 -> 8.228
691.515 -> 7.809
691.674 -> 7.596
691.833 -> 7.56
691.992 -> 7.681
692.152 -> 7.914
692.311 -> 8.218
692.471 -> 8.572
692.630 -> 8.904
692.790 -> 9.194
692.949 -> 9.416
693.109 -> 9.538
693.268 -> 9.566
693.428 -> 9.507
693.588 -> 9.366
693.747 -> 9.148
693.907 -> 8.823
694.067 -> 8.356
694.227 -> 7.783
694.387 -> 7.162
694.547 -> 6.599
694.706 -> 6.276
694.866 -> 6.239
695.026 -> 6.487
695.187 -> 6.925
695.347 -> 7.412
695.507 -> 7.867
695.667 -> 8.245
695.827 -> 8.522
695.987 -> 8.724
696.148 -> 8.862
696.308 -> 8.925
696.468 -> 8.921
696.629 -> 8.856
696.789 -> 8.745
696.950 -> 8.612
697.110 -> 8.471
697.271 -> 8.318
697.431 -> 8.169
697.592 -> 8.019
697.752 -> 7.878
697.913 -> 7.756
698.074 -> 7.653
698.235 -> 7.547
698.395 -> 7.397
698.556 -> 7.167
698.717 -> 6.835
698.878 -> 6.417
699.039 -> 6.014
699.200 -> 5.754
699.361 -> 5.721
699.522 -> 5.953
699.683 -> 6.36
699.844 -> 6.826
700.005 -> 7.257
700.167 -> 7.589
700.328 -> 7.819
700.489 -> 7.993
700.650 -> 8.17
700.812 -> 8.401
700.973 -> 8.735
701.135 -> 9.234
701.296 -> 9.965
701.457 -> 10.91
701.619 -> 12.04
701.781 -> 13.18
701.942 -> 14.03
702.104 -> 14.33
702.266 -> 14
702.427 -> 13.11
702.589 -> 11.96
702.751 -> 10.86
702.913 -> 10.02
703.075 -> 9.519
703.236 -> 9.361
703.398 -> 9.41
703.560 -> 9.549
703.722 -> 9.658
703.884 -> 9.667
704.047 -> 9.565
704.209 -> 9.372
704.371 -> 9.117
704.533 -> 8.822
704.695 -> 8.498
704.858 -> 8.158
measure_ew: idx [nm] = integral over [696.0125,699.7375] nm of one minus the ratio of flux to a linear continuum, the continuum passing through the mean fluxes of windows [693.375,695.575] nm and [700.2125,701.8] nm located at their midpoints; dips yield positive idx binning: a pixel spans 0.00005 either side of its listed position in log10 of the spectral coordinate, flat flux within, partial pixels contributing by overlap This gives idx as 0.42 nm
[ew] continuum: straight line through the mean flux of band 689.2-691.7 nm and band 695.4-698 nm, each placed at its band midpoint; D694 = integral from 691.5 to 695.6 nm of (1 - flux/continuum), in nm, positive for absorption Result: 0.52 nm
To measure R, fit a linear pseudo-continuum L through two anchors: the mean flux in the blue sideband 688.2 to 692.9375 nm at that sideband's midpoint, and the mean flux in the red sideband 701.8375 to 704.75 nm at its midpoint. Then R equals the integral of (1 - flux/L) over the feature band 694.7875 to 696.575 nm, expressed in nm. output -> 0.35 nm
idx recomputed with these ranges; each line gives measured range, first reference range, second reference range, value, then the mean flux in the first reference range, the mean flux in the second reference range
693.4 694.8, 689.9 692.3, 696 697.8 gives 0.15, 9.48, 8.54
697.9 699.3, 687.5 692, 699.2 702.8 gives 0.39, 9.34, 9.65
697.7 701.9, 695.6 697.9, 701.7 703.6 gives 0.90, 8.5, 11.7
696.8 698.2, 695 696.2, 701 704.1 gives 0.10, 7.92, 11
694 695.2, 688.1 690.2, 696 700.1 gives 0.19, 9.49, 7.55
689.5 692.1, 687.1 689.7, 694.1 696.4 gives -0.41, 8.83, 7.6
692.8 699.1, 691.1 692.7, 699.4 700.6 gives -0.34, 8.14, 7.1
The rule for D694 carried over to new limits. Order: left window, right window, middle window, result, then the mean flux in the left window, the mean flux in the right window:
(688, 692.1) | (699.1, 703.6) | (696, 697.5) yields 0.13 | 9.4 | 9.56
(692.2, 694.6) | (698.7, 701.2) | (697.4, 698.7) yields 0.00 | 8.69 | 7.19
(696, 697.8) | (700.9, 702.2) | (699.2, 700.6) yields 0.48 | 8.54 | 11.6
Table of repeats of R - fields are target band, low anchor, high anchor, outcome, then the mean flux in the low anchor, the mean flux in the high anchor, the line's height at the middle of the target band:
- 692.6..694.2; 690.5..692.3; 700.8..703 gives 0.04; 8.84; 11.6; 9.36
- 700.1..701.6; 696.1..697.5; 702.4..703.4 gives 0.16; 8.66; 10.6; 9.92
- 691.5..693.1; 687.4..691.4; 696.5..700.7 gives 0.10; 9.57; 7.45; 8.9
